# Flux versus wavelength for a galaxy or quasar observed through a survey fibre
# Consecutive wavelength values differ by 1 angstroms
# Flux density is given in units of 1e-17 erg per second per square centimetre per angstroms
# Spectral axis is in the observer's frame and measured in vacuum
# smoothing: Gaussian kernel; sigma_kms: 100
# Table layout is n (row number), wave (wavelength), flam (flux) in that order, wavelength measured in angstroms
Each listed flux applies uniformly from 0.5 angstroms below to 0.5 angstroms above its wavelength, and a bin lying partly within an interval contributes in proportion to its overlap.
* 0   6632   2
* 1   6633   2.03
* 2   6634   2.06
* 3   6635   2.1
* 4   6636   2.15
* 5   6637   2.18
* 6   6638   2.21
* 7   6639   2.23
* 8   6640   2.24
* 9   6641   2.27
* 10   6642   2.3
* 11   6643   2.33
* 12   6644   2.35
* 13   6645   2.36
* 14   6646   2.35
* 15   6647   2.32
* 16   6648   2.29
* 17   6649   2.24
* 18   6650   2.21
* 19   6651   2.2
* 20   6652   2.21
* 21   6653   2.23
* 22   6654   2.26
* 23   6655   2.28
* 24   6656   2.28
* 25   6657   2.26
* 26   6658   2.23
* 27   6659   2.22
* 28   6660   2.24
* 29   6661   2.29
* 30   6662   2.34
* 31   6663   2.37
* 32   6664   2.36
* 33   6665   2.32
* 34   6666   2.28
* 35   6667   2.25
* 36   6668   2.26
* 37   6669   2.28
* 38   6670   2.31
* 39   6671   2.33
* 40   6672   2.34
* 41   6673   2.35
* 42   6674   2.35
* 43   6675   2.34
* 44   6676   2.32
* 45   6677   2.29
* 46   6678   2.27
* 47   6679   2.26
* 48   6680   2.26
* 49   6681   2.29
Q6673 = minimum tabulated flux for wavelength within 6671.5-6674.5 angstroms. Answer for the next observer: 2.34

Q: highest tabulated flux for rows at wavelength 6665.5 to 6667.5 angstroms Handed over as 2.28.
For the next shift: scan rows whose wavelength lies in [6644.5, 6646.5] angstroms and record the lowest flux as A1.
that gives 2.35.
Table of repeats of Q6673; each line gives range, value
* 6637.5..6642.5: 2.21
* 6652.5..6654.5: 2.23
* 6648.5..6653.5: 2.2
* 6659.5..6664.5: 2.24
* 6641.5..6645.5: 2.3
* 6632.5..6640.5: 2.03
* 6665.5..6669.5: 2.25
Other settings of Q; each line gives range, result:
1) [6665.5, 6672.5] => 2.34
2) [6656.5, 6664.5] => 2.37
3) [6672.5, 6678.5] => 2.35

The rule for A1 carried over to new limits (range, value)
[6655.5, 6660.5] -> 2.22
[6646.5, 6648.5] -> 2.29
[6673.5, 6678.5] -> 2.27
